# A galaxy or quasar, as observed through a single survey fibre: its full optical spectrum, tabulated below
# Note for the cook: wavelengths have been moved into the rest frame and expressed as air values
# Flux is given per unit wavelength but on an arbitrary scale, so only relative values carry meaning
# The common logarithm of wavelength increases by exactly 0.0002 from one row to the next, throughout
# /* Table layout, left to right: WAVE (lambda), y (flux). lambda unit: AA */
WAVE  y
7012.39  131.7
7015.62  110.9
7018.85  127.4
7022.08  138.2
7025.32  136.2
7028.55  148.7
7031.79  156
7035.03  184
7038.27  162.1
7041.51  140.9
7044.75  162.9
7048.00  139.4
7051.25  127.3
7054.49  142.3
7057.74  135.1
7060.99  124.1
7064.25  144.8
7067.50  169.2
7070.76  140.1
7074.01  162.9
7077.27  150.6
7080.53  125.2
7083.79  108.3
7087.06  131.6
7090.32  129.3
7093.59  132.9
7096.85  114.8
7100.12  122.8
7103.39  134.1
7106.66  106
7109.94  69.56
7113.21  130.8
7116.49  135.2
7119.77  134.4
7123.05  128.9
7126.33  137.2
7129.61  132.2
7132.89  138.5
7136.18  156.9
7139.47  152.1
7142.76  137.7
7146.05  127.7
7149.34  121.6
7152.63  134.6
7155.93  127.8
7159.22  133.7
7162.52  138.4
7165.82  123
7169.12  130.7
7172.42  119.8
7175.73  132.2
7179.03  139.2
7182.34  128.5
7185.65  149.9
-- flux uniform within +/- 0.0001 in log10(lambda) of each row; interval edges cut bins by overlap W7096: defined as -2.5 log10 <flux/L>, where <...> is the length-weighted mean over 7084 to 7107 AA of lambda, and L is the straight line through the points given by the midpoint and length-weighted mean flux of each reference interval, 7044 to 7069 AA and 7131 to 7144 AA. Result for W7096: 0.16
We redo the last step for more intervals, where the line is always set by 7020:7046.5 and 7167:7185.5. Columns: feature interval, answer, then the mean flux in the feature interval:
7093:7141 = 0.097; 128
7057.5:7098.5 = 0.080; 136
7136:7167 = 0.006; 135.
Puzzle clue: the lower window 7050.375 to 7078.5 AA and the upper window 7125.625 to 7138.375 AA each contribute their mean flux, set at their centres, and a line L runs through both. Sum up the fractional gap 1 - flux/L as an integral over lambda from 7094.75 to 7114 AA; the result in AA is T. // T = 4.1 AA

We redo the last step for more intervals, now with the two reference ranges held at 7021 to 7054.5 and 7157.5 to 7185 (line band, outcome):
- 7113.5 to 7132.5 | 0.58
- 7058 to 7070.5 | 0.14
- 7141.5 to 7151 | 0.43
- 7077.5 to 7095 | 1.90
